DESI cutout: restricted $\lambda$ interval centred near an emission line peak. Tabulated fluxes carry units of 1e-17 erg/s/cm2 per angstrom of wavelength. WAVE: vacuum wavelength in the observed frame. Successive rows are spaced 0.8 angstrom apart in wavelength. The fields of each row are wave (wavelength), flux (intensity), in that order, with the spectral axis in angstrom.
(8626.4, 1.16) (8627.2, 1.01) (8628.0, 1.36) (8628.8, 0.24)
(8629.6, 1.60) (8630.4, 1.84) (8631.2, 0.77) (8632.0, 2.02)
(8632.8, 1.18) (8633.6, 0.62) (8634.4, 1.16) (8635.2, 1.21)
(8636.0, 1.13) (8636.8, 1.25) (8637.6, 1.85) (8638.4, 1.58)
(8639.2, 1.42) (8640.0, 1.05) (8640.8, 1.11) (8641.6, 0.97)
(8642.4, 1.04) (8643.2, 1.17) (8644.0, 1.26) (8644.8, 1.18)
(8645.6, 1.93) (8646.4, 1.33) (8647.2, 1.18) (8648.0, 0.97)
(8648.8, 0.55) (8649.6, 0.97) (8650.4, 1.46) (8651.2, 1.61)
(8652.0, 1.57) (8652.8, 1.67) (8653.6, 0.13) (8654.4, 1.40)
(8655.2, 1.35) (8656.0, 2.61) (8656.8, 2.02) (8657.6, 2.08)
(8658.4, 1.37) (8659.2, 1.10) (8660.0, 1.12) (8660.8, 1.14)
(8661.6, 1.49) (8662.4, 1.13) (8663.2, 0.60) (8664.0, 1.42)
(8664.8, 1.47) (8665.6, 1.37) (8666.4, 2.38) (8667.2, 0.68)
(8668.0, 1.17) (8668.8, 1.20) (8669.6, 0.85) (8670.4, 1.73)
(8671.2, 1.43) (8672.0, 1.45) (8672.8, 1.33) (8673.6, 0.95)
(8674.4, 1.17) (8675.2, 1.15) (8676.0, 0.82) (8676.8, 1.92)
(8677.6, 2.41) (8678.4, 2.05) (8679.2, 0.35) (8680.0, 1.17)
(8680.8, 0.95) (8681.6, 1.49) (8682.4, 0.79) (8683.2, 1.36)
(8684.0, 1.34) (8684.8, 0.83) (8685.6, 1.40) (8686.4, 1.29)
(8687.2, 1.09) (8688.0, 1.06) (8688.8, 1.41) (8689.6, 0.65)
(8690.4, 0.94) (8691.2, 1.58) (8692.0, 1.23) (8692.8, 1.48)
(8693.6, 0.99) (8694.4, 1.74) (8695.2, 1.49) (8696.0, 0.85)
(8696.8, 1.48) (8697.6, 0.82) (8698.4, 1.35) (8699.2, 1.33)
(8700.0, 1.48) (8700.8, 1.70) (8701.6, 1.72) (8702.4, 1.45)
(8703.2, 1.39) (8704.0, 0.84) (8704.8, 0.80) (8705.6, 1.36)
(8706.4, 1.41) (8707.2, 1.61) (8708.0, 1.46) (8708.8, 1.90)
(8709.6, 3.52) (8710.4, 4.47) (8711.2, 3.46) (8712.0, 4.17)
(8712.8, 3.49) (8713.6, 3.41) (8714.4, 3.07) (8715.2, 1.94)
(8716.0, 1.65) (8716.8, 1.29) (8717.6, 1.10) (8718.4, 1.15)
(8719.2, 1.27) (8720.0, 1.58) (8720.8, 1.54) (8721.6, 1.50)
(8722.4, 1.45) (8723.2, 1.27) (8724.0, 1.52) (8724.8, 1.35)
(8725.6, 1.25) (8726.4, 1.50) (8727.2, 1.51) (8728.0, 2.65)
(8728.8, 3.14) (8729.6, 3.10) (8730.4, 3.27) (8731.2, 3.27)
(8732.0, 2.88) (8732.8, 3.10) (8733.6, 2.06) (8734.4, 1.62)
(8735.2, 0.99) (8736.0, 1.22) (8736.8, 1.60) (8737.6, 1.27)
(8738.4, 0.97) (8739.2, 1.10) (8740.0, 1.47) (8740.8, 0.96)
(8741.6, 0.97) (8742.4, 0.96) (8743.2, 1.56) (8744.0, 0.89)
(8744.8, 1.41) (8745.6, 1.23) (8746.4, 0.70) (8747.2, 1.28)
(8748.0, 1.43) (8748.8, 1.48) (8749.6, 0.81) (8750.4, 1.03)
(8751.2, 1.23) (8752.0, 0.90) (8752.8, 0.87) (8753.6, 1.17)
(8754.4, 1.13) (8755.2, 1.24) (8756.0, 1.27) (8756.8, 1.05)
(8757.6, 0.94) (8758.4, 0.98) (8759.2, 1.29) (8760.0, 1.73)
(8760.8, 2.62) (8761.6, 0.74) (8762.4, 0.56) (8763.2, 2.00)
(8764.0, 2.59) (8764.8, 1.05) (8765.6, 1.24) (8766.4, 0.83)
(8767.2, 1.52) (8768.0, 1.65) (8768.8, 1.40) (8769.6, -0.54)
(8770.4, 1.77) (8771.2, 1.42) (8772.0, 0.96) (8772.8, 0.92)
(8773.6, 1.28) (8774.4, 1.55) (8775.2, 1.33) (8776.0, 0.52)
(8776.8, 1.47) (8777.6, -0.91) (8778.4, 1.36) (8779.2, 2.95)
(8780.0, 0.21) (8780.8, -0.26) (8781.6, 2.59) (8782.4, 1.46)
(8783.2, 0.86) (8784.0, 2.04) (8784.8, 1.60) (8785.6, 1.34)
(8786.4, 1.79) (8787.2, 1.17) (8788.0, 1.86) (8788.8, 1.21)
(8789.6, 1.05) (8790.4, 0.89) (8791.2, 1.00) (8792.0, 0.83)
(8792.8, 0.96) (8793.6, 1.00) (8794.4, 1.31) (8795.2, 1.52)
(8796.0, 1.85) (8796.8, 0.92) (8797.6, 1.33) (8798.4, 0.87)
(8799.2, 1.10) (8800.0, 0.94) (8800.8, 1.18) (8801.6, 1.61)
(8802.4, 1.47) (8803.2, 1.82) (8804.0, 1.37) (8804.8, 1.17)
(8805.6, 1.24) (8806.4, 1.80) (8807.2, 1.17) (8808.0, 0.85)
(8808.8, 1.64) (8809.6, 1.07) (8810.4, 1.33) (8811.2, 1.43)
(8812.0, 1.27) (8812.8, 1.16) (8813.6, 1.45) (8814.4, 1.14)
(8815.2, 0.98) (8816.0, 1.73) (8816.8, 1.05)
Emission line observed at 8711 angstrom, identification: [S II] 6716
